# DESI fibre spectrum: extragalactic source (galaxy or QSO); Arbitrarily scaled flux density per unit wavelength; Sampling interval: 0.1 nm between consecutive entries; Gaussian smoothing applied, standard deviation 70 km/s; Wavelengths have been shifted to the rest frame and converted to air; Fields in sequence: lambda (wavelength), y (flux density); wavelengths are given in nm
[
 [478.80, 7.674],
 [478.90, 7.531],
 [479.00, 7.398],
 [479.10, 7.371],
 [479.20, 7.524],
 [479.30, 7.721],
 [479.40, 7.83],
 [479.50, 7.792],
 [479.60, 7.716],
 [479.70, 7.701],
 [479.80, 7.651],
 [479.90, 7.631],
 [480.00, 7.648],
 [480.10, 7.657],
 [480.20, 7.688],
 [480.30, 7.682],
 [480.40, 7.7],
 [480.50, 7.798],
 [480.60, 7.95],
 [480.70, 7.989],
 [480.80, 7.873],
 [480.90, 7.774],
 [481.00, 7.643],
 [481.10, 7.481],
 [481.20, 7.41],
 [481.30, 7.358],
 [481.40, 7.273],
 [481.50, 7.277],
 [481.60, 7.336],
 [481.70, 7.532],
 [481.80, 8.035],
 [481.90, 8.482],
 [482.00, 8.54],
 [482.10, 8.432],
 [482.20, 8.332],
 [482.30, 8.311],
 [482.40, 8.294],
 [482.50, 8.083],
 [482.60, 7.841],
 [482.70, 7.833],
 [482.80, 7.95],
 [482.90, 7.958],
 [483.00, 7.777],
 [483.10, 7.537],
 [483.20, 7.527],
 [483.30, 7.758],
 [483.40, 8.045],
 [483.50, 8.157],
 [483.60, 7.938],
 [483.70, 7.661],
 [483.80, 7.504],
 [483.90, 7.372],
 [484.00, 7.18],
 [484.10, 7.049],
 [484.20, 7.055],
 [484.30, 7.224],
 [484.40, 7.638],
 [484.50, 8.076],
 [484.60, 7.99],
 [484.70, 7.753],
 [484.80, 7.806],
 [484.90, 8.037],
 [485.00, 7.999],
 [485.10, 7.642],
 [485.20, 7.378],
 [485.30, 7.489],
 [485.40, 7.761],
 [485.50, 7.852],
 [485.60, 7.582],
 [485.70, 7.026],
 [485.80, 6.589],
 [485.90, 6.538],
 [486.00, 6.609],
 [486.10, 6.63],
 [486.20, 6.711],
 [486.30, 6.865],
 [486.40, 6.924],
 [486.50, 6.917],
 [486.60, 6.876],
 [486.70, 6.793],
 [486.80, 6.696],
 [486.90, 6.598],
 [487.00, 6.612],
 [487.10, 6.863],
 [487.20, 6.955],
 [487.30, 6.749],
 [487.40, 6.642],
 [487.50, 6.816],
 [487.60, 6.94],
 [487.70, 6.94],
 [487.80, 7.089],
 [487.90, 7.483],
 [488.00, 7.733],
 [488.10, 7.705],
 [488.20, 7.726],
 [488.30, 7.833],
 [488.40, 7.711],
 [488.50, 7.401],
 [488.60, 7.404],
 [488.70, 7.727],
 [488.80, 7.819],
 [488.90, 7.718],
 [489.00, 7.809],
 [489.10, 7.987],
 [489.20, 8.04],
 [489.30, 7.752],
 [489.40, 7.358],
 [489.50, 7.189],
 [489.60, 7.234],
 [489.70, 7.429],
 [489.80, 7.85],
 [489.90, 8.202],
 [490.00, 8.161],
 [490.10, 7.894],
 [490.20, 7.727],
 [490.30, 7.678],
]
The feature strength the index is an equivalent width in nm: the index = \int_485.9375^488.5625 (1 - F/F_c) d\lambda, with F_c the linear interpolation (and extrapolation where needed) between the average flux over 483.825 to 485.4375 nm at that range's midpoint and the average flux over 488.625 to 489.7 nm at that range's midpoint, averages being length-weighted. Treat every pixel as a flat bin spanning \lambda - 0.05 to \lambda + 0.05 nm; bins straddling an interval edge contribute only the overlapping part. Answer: 0.20 nm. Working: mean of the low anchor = 7.59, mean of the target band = 7.03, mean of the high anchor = 7.65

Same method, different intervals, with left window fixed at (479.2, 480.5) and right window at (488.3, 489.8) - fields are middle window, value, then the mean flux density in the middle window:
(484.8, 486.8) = 0.13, 7.17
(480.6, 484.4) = -0.04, 7.75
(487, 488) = 0.09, 6.96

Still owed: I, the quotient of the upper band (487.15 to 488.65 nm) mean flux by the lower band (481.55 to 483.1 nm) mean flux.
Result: 0.91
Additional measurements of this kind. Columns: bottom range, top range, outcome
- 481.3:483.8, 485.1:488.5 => 0.90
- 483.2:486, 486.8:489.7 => 0.97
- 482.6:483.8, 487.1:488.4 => 0.92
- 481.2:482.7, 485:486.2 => 0.91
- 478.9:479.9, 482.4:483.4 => 1.03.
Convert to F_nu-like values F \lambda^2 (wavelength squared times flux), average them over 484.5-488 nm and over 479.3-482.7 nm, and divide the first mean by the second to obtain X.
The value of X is 0.93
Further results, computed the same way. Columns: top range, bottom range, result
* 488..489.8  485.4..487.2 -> 1.12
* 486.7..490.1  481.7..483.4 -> 0.94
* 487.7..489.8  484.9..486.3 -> 1.06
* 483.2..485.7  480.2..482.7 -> 0.99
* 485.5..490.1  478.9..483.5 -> 0.96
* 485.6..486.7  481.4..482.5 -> 0.86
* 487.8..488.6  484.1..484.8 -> 1.02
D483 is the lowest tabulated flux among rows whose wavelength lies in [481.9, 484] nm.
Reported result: 7.18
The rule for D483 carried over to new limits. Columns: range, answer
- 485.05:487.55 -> 6.538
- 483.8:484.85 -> 7.049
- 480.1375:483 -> 7.273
